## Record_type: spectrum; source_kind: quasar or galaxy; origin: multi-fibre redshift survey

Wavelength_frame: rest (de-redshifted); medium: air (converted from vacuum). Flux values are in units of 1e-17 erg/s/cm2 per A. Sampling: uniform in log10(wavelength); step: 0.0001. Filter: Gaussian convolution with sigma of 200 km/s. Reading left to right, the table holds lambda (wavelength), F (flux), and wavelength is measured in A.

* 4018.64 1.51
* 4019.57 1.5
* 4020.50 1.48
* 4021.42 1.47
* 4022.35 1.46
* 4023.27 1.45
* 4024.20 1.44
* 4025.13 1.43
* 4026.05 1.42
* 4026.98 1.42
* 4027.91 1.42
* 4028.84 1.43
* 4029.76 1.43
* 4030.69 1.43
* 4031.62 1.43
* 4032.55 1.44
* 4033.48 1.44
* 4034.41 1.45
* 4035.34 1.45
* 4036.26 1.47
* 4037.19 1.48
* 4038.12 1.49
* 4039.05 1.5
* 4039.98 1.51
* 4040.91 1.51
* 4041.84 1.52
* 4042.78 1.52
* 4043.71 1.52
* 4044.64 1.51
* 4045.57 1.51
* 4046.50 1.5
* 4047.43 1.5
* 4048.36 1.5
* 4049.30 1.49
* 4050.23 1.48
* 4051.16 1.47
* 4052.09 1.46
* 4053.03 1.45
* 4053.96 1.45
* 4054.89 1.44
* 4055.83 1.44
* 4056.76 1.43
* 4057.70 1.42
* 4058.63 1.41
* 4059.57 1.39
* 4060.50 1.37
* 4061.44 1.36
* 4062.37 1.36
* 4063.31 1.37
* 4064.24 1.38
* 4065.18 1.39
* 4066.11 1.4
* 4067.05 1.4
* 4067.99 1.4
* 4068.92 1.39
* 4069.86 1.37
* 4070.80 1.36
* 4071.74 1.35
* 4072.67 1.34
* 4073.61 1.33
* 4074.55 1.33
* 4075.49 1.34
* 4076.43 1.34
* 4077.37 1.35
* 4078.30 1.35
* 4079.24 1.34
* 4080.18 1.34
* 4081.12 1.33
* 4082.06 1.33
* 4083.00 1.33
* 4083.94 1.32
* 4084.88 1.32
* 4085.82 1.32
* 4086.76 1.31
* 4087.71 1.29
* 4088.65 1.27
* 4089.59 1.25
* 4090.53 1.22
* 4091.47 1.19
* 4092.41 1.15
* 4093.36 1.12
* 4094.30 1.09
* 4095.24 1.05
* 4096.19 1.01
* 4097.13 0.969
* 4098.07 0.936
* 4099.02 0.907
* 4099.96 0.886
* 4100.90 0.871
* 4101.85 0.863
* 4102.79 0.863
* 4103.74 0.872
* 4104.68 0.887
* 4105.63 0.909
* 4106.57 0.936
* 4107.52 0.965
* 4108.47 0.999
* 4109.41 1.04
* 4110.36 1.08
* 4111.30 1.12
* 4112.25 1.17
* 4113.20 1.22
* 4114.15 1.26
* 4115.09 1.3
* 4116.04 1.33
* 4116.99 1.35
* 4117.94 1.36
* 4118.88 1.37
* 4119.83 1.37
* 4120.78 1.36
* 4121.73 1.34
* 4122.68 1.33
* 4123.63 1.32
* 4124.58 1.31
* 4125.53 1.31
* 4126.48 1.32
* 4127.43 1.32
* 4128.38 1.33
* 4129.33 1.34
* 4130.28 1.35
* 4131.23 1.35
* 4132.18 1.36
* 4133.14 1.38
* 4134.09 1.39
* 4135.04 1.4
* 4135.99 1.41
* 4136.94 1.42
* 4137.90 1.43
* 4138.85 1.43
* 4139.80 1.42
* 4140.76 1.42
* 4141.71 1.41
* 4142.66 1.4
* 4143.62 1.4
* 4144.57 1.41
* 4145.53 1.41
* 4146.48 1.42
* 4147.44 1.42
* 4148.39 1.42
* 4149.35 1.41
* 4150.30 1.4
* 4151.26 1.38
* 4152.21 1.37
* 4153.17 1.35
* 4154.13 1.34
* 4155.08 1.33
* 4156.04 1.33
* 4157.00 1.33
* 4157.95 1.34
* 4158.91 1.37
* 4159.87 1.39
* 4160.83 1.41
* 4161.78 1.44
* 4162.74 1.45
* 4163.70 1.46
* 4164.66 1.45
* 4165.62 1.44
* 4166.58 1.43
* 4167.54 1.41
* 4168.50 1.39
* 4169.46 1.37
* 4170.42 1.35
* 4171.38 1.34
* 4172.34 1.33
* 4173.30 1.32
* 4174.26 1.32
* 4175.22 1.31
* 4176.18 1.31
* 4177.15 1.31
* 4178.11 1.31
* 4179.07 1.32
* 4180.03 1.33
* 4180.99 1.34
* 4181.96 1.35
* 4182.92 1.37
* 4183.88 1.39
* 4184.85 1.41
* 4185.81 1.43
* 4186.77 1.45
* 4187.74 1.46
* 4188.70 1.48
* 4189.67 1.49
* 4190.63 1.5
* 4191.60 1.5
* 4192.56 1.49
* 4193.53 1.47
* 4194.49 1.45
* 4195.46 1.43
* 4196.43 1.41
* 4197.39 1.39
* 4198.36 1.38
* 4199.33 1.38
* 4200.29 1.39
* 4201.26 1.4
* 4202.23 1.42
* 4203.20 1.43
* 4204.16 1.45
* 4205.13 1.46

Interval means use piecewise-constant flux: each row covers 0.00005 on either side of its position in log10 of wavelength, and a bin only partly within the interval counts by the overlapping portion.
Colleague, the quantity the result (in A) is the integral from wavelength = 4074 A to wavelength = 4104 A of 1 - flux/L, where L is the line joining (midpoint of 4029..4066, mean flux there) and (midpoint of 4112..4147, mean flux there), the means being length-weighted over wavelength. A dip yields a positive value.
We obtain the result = 5.0 A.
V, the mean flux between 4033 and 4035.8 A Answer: 1.45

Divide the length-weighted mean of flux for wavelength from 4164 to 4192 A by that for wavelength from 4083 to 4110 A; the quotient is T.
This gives 1.3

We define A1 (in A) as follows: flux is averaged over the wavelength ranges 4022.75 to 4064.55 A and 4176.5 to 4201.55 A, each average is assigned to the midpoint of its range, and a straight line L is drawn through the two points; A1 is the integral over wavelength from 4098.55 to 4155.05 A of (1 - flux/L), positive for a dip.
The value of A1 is 6.4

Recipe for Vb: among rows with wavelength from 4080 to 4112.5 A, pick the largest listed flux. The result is 1.34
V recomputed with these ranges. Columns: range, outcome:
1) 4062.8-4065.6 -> 1.38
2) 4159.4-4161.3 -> 1.4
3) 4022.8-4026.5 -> 1.44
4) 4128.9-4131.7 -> 1.35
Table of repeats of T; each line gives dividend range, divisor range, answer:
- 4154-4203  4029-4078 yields 0.97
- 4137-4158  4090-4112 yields 1.39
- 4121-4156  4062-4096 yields 1.05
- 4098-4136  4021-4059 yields 0.81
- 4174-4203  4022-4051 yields 0.95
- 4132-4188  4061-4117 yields 1.15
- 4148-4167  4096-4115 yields 1.40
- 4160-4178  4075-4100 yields 1.13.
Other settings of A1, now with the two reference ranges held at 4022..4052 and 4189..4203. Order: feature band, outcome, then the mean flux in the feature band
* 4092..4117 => 7.18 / 1.04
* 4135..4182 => 2.03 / 1.38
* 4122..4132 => 0.83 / 1.33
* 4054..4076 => 1.22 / 1.38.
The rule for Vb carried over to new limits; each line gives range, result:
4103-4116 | 1.3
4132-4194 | 1.5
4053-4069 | 1.45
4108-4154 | 1.43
